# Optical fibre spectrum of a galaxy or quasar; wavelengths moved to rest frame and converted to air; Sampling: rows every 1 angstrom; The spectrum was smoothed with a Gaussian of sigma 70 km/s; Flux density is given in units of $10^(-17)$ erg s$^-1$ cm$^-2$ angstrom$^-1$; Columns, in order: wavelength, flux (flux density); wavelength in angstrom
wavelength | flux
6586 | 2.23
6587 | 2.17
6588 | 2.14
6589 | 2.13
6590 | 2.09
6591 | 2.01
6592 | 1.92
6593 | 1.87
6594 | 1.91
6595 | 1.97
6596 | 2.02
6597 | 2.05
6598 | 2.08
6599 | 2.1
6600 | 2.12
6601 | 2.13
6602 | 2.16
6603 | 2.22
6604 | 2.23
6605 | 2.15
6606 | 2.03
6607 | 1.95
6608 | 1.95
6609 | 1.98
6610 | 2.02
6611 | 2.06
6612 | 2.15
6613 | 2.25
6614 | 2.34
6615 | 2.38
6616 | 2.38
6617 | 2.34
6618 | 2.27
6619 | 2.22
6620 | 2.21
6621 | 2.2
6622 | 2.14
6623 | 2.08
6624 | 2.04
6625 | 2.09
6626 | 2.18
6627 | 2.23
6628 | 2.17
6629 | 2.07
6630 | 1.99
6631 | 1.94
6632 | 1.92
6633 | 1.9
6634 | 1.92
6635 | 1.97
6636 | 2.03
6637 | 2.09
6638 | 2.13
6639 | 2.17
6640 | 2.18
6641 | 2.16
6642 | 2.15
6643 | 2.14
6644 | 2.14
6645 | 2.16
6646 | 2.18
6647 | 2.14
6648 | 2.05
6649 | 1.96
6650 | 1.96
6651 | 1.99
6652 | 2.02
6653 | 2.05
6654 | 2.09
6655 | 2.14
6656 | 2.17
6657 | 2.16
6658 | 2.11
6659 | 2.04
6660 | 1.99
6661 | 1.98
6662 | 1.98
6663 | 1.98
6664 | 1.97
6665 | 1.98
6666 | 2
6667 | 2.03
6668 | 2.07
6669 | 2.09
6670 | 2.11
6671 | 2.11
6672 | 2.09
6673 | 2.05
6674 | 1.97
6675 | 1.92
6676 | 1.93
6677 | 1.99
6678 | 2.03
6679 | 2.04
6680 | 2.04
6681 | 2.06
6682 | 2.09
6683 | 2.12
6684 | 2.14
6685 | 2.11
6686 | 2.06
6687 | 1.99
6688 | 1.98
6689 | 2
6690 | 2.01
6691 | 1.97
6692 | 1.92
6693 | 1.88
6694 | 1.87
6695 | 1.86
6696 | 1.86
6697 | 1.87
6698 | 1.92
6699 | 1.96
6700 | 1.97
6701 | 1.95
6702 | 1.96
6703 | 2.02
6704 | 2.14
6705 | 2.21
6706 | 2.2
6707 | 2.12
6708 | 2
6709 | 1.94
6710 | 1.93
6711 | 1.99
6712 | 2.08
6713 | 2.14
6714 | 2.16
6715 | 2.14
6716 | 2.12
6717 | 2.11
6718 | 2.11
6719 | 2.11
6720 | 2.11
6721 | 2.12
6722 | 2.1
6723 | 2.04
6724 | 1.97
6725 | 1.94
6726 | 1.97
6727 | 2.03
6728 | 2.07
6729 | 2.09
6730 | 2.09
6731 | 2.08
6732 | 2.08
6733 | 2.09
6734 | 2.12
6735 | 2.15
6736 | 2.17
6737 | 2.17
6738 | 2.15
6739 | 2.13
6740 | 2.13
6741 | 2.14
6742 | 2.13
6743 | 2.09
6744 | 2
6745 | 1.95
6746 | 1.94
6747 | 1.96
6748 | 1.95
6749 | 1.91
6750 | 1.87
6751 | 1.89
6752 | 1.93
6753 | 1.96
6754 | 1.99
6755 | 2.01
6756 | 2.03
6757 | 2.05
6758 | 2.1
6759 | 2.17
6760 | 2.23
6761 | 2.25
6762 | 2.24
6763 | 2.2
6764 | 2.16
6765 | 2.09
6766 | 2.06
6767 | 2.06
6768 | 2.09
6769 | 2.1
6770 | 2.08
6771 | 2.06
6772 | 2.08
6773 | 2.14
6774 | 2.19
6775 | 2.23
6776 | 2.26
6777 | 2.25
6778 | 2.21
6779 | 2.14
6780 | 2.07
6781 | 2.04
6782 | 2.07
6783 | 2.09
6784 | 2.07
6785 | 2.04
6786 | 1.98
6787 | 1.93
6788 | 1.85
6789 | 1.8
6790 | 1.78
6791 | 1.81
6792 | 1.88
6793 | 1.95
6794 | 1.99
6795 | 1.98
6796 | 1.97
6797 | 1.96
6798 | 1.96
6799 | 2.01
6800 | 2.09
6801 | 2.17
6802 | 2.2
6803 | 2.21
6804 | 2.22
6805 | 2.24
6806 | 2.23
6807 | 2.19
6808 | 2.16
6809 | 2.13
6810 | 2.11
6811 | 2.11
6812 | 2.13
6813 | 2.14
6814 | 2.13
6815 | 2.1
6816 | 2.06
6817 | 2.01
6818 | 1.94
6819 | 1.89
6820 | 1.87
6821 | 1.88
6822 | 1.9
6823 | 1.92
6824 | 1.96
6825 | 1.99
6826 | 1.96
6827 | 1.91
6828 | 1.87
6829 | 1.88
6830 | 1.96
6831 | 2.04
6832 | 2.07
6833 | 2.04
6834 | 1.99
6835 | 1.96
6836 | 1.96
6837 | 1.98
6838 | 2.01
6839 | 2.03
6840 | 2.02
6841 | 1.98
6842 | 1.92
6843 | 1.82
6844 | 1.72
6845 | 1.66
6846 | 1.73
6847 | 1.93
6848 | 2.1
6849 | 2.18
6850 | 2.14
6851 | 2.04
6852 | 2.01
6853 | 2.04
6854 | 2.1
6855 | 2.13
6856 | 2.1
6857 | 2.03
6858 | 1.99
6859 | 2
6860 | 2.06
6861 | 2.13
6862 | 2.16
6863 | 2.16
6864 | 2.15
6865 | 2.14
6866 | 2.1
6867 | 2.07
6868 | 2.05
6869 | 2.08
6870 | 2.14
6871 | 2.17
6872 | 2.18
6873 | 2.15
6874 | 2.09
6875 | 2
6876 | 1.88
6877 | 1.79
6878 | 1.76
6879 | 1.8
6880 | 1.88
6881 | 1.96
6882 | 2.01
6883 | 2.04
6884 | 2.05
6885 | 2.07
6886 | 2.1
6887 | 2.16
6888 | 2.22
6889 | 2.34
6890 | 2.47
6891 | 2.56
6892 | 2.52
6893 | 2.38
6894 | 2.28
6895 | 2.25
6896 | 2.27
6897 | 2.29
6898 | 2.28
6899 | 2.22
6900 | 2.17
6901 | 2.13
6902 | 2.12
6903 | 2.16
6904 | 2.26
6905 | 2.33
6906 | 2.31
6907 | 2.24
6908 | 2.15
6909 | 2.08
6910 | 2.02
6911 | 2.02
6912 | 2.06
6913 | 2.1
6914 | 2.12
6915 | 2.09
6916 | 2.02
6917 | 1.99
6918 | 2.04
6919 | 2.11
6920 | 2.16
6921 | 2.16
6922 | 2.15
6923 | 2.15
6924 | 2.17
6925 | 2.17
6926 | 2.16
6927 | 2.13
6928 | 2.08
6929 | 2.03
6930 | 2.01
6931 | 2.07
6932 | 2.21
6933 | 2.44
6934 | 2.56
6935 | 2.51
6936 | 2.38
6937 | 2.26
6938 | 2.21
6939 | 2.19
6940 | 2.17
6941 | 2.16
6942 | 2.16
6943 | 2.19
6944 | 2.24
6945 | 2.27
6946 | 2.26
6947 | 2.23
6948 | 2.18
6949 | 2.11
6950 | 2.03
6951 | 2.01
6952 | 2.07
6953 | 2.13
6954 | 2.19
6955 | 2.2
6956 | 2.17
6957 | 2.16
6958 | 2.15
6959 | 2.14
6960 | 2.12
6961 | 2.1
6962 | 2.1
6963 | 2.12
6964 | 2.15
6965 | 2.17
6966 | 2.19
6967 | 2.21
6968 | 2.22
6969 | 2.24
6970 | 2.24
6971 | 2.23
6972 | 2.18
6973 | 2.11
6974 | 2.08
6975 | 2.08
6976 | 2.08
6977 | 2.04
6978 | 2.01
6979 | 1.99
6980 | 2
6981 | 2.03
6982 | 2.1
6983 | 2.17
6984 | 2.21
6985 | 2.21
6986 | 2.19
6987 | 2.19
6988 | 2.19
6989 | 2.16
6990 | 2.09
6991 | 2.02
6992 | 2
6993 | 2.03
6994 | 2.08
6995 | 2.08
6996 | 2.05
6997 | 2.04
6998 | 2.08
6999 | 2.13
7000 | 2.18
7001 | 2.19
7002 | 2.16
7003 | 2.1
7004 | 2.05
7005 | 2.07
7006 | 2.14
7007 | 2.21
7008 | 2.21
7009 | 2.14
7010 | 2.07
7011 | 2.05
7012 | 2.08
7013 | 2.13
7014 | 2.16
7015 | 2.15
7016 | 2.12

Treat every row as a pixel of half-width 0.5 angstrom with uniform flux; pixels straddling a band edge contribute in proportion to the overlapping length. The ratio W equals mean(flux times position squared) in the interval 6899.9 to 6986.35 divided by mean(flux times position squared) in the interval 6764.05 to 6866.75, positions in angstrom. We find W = 1.10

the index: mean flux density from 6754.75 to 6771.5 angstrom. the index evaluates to 2.12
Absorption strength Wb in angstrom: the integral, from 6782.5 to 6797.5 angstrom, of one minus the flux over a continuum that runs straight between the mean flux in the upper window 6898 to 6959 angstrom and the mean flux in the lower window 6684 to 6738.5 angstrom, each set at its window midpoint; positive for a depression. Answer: 1.07 angstrom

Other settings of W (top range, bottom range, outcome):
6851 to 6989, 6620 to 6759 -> 1.12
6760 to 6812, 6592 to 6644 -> 1.04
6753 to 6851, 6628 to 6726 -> 1.04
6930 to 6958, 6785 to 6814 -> 1.13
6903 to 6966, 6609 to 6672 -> 1.12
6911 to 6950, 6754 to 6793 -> 1.10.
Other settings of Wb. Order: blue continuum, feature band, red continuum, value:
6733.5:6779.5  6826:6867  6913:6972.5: 2.37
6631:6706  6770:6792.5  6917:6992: 0.40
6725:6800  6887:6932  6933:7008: -1.26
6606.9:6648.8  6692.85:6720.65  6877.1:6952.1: 1.37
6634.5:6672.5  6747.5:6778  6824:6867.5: -0.83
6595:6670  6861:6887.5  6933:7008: 1.13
